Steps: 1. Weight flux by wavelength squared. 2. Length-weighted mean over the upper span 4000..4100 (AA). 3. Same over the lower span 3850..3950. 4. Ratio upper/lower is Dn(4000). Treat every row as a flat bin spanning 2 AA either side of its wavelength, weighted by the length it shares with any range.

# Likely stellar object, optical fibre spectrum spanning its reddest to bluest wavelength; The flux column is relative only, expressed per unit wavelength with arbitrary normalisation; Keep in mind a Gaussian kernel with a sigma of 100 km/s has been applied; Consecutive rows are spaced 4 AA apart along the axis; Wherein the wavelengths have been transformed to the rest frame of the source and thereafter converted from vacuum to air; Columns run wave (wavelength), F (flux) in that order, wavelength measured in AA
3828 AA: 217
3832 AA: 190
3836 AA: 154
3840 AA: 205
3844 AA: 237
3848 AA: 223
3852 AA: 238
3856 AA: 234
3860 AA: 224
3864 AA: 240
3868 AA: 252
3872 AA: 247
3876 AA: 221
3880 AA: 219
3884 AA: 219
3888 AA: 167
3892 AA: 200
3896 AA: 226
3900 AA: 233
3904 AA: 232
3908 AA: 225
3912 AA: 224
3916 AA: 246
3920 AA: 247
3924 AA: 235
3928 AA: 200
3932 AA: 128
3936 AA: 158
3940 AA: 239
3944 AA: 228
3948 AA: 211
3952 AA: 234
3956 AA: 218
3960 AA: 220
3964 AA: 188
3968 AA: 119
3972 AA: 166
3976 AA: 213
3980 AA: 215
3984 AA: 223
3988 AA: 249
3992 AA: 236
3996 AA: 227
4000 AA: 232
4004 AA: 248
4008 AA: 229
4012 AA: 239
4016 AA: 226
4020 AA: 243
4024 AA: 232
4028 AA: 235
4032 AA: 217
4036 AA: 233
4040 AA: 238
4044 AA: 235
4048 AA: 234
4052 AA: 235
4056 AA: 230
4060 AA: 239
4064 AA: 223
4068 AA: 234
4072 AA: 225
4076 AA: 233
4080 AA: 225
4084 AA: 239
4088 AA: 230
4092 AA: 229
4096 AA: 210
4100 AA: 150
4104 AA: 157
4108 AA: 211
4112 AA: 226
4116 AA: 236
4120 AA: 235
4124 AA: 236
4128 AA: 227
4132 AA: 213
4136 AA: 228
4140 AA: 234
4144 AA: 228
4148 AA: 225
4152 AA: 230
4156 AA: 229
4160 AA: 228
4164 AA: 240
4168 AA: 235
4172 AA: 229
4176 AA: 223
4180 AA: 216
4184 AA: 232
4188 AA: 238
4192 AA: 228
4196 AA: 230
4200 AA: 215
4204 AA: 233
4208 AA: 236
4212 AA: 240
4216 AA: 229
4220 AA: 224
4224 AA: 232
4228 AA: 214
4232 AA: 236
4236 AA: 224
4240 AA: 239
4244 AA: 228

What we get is 1.13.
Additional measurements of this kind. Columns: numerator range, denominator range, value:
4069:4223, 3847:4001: 1.16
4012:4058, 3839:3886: 1.10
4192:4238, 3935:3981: 1.29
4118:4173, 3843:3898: 1.17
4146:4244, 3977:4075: 1.07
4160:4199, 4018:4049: 1.06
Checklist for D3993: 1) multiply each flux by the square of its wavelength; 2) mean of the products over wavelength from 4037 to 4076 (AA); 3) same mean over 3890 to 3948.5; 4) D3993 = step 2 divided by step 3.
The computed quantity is 1.2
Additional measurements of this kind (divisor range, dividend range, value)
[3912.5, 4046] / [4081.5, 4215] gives 1.11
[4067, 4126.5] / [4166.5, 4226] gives 1.10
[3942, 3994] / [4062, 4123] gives 1.11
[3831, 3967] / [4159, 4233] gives 1.23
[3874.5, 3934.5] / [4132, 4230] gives 1.22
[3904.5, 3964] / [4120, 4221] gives 1.20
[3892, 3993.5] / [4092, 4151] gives 1.11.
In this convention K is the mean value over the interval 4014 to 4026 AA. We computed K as 234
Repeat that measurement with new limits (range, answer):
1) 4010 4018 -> 232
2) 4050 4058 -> 232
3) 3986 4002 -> 236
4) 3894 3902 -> 230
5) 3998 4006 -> 240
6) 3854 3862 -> 229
